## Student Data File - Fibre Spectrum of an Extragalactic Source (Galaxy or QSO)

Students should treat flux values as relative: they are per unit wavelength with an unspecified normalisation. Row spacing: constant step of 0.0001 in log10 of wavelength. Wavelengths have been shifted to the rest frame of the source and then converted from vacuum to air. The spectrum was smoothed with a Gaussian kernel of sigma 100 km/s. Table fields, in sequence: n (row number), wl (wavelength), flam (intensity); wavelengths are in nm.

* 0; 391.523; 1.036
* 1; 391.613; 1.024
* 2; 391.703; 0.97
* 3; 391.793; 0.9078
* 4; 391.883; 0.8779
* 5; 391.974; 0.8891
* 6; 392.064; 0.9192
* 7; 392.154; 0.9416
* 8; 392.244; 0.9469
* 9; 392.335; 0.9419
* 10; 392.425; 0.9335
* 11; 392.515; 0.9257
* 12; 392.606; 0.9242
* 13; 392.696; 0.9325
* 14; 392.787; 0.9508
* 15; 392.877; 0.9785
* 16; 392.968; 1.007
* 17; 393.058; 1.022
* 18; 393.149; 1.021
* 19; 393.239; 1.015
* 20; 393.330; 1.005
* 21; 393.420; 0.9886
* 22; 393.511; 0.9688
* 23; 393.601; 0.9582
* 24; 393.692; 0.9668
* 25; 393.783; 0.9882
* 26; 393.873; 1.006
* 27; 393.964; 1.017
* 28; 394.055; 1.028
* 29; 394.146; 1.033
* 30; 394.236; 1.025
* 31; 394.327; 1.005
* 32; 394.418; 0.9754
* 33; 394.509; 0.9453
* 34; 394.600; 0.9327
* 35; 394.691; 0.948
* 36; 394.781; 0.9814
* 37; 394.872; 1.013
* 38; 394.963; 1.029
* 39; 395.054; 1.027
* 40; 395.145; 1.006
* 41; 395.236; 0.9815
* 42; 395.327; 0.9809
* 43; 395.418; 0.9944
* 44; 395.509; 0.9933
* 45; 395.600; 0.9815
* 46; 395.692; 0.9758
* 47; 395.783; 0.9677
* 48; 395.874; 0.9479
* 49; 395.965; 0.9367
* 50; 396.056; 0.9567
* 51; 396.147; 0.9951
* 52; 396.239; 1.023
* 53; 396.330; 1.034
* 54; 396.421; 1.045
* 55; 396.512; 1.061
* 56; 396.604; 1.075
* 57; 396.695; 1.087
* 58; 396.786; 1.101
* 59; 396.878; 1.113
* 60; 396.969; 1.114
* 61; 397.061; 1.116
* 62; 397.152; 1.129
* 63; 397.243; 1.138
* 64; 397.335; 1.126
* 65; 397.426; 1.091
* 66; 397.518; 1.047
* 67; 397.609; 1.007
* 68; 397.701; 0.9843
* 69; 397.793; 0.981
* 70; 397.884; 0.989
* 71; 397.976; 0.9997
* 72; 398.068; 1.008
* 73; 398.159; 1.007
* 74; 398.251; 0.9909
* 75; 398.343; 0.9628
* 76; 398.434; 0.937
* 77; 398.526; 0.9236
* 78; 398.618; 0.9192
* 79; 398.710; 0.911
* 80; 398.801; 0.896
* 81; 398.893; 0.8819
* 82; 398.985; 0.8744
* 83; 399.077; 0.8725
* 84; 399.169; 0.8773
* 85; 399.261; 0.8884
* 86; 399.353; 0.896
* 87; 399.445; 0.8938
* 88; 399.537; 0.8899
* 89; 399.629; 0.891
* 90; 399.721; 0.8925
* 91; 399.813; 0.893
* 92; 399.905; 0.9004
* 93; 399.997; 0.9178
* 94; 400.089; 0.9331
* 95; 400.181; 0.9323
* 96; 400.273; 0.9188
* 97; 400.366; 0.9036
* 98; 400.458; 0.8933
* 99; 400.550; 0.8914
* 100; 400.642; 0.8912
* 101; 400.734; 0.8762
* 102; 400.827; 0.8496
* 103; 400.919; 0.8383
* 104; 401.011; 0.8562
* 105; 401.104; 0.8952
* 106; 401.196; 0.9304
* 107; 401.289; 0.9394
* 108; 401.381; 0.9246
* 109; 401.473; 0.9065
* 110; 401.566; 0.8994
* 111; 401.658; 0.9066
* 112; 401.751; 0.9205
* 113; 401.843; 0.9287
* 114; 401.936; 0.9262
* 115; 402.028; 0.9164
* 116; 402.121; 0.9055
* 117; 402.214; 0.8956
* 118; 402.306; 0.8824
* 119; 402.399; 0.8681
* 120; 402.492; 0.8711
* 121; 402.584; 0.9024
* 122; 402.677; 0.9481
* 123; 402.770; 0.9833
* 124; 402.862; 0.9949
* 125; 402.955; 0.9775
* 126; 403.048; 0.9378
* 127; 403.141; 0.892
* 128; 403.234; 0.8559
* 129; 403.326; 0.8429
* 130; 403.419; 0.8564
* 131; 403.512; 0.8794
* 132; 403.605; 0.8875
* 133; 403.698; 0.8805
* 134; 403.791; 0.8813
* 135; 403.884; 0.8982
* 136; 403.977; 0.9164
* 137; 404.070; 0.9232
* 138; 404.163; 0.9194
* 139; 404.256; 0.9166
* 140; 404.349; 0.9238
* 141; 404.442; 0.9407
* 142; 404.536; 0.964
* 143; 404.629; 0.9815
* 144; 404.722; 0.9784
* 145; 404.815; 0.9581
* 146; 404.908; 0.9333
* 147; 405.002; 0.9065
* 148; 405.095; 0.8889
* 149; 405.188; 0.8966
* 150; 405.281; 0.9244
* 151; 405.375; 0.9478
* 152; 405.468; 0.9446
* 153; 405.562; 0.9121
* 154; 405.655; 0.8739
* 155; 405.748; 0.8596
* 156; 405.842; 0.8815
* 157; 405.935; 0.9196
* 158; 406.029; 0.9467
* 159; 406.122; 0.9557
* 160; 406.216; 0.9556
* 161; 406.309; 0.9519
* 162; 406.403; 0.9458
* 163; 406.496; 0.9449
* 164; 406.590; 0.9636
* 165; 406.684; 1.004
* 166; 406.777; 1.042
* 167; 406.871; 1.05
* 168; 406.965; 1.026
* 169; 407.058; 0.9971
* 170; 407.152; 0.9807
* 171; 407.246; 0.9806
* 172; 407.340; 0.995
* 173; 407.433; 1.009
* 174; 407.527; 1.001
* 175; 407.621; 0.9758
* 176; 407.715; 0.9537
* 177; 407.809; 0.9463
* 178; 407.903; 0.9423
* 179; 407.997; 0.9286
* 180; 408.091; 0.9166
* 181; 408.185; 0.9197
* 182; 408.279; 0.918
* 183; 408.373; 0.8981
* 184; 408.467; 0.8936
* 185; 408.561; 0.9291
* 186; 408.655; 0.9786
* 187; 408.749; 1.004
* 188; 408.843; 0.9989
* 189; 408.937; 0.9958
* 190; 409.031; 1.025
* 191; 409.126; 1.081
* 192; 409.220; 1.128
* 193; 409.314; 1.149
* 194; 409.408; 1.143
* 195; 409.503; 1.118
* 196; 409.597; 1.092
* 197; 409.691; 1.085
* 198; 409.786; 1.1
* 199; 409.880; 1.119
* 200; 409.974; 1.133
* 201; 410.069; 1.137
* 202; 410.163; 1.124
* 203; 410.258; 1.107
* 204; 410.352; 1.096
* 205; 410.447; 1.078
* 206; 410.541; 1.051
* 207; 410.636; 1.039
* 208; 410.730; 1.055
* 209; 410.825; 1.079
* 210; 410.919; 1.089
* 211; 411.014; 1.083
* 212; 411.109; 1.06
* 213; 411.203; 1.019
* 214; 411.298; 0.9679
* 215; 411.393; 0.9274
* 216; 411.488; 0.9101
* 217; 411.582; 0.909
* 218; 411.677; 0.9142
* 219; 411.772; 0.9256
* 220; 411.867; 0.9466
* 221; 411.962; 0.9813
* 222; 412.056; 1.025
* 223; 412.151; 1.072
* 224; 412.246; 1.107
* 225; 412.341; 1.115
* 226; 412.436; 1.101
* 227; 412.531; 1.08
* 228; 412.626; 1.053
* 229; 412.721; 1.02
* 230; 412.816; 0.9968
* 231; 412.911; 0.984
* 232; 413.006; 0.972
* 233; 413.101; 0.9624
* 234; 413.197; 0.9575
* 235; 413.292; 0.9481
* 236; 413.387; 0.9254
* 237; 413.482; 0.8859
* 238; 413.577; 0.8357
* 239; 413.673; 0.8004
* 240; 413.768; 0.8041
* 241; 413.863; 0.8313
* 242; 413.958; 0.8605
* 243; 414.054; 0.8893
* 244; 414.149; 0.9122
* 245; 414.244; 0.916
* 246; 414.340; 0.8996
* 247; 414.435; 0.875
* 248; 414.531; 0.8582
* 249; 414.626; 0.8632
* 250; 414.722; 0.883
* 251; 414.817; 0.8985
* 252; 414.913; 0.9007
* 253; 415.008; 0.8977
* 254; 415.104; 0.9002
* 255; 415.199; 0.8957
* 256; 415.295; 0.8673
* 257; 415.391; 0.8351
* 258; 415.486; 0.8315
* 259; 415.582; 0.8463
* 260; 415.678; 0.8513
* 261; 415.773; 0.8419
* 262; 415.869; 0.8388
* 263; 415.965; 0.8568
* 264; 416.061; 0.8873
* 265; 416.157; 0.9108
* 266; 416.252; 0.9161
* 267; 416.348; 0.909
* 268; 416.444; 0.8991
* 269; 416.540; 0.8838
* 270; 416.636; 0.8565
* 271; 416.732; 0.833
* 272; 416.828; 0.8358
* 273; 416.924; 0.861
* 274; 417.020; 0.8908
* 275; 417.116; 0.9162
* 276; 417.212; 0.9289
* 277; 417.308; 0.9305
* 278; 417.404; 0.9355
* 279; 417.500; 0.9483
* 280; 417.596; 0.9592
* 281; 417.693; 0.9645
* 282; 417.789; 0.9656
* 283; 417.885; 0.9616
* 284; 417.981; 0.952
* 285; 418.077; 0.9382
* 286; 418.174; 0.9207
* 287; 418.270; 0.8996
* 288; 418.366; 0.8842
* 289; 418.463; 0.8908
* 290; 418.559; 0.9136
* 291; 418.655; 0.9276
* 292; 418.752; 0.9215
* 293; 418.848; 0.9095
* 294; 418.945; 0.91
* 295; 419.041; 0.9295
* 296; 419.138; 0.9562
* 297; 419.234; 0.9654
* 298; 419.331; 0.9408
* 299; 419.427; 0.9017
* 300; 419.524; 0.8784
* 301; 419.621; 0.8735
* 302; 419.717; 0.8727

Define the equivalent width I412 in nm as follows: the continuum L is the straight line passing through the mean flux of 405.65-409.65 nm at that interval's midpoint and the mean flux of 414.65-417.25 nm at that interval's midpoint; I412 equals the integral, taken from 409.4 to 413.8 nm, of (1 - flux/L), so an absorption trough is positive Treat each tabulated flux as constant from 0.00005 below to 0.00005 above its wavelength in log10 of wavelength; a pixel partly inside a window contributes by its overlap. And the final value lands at -0.41 nm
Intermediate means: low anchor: 0.983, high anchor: 0.876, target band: 1.02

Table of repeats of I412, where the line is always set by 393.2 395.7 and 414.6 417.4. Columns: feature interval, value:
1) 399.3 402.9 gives 0.20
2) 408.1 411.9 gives -0.50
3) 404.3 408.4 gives -0.09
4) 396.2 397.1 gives -0.09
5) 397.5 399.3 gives 0.05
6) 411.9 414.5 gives -0.18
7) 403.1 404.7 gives 0.06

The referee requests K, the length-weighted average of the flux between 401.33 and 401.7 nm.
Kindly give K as 0.912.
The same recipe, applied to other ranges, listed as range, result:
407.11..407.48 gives 0.992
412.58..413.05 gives 1.01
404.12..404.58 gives 0.932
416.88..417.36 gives 0.907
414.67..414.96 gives 0.892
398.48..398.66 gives 0.92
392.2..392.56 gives 0.937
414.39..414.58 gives 0.866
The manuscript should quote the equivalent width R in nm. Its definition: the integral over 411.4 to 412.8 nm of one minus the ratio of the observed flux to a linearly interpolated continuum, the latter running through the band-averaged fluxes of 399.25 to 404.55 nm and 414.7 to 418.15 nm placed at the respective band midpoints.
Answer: -0.17 nm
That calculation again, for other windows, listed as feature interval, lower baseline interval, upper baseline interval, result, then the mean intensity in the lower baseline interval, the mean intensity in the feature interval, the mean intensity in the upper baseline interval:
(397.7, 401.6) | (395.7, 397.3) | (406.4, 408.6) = 0.42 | 1.05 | 0.914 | 0.966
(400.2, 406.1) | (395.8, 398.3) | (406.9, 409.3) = 0.57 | 1.04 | 0.91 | 0.98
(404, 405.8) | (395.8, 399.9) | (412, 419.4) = 0.06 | 0.985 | 0.926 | 0.919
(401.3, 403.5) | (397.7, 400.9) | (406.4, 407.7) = 0.09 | 0.917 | 0.911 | 0.995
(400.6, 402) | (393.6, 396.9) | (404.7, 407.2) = 0.10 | 1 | 0.9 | 0.948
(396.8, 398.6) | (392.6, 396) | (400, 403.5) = -0.16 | 0.987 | 1.03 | 0.905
